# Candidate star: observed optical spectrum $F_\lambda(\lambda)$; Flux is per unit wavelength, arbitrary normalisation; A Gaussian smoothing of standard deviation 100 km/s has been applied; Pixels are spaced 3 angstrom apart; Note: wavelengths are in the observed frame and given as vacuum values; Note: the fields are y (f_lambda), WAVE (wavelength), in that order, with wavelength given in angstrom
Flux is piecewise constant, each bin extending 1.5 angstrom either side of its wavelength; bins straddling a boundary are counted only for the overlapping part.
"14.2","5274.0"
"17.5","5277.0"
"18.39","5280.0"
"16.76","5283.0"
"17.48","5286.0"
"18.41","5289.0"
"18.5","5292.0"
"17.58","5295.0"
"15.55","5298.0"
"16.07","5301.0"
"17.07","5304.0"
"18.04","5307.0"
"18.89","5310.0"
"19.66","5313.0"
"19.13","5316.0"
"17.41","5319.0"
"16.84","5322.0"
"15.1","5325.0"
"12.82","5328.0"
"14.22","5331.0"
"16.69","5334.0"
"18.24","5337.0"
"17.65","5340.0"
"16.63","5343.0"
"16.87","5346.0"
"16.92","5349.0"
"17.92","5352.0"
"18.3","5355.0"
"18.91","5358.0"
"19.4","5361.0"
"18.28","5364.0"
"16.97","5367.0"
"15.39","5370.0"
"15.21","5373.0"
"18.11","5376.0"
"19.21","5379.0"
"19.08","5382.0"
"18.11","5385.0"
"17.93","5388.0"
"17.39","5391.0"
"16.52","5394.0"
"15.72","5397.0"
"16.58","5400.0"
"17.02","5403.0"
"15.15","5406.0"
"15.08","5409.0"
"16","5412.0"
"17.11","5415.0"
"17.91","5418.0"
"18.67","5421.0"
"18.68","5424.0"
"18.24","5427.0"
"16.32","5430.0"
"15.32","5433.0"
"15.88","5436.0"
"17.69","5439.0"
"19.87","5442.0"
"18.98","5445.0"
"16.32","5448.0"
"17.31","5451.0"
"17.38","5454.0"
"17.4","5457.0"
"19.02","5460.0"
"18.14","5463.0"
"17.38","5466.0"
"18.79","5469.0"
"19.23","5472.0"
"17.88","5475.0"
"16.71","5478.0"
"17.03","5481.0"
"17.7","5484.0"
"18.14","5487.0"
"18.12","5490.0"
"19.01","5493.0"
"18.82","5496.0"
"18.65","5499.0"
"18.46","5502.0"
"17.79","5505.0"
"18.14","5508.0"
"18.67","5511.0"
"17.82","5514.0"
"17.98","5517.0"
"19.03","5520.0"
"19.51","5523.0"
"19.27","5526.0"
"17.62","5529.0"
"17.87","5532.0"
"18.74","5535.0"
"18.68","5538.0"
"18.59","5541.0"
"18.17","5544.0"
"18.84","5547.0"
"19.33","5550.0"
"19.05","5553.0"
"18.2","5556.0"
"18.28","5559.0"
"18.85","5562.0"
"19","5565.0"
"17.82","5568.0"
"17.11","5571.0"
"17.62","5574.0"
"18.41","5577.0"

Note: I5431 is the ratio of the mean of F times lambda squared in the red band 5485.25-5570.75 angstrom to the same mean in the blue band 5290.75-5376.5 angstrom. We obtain 1.16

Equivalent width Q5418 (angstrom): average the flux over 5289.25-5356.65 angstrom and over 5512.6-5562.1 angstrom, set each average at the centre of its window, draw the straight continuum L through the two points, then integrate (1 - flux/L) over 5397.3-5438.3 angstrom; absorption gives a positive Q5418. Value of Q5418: 2.34 angstrom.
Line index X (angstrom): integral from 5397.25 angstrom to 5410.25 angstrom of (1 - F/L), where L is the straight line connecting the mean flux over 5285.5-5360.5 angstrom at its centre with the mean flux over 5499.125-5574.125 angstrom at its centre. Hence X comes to 1.3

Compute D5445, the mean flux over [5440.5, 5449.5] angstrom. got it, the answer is 18.4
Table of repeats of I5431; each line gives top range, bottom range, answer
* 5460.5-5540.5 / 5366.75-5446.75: 1.10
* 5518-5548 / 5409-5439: 1.14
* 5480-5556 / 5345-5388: 1.10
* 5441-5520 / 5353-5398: 1.07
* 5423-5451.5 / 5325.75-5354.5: 1.10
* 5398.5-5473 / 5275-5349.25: 1.07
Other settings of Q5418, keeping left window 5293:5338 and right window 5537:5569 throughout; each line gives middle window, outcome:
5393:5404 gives 0.67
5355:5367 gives -0.93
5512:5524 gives -0.11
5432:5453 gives 0.51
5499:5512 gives -0.01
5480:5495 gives 0.08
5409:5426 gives 0.17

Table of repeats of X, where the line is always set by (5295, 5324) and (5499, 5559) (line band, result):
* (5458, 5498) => 0.32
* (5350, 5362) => -0.51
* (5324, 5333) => 1.80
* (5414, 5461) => 1.30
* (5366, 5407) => 1.96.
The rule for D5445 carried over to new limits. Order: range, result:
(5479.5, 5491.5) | 17.7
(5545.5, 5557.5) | 18.9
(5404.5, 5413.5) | 15.4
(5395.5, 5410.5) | 15.9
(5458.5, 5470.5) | 18.3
